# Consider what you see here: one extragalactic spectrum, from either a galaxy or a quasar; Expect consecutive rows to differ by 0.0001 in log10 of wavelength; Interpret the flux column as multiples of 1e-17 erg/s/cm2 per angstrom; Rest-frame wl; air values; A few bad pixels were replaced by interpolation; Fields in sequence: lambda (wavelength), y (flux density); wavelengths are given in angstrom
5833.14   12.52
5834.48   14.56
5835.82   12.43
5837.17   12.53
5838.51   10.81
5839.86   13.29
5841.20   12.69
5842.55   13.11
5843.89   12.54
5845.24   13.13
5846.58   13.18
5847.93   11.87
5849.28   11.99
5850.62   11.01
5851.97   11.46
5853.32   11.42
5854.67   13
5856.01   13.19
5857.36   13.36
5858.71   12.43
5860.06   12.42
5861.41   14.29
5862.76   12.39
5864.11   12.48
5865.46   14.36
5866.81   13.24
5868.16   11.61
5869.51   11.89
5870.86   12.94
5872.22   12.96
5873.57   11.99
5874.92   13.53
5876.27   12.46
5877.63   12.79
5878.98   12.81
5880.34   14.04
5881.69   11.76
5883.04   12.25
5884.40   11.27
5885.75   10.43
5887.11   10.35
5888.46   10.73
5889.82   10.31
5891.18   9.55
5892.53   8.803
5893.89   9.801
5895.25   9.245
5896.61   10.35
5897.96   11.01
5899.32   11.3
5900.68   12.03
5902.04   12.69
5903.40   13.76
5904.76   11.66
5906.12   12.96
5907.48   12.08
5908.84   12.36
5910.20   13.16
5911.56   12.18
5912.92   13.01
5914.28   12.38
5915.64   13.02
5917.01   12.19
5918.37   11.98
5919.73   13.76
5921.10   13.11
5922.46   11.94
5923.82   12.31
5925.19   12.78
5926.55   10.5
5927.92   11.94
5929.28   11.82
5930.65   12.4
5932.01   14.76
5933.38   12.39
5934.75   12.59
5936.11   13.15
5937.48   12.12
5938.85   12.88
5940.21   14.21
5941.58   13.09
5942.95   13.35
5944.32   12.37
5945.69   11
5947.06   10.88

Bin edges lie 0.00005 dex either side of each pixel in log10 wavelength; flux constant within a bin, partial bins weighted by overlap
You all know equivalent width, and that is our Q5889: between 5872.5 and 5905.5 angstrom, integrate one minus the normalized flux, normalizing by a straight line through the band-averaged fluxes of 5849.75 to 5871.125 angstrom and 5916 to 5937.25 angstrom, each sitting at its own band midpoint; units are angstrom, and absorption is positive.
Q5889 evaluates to 2.8 angstrom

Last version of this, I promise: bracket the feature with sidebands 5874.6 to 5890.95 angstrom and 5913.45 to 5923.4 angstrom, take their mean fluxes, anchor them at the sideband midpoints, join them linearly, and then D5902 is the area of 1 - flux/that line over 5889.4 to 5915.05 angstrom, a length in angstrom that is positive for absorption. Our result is 1.5 angstrom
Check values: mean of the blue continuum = 11.8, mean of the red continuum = 12.6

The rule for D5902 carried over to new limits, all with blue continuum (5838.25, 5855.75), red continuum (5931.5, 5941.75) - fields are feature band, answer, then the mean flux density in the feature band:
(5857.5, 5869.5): -0.38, 12.9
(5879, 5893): 1.77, 11.1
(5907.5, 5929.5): 0.94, 12.4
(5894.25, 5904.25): 1.06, 11.4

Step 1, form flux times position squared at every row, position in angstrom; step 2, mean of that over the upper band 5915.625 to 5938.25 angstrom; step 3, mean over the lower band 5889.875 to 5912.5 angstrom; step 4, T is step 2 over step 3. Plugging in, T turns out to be 1.10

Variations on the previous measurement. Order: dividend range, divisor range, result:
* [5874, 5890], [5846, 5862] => 0.97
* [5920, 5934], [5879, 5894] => 1.15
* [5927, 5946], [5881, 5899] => 1.23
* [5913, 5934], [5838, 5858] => 1.03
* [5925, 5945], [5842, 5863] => 1.04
